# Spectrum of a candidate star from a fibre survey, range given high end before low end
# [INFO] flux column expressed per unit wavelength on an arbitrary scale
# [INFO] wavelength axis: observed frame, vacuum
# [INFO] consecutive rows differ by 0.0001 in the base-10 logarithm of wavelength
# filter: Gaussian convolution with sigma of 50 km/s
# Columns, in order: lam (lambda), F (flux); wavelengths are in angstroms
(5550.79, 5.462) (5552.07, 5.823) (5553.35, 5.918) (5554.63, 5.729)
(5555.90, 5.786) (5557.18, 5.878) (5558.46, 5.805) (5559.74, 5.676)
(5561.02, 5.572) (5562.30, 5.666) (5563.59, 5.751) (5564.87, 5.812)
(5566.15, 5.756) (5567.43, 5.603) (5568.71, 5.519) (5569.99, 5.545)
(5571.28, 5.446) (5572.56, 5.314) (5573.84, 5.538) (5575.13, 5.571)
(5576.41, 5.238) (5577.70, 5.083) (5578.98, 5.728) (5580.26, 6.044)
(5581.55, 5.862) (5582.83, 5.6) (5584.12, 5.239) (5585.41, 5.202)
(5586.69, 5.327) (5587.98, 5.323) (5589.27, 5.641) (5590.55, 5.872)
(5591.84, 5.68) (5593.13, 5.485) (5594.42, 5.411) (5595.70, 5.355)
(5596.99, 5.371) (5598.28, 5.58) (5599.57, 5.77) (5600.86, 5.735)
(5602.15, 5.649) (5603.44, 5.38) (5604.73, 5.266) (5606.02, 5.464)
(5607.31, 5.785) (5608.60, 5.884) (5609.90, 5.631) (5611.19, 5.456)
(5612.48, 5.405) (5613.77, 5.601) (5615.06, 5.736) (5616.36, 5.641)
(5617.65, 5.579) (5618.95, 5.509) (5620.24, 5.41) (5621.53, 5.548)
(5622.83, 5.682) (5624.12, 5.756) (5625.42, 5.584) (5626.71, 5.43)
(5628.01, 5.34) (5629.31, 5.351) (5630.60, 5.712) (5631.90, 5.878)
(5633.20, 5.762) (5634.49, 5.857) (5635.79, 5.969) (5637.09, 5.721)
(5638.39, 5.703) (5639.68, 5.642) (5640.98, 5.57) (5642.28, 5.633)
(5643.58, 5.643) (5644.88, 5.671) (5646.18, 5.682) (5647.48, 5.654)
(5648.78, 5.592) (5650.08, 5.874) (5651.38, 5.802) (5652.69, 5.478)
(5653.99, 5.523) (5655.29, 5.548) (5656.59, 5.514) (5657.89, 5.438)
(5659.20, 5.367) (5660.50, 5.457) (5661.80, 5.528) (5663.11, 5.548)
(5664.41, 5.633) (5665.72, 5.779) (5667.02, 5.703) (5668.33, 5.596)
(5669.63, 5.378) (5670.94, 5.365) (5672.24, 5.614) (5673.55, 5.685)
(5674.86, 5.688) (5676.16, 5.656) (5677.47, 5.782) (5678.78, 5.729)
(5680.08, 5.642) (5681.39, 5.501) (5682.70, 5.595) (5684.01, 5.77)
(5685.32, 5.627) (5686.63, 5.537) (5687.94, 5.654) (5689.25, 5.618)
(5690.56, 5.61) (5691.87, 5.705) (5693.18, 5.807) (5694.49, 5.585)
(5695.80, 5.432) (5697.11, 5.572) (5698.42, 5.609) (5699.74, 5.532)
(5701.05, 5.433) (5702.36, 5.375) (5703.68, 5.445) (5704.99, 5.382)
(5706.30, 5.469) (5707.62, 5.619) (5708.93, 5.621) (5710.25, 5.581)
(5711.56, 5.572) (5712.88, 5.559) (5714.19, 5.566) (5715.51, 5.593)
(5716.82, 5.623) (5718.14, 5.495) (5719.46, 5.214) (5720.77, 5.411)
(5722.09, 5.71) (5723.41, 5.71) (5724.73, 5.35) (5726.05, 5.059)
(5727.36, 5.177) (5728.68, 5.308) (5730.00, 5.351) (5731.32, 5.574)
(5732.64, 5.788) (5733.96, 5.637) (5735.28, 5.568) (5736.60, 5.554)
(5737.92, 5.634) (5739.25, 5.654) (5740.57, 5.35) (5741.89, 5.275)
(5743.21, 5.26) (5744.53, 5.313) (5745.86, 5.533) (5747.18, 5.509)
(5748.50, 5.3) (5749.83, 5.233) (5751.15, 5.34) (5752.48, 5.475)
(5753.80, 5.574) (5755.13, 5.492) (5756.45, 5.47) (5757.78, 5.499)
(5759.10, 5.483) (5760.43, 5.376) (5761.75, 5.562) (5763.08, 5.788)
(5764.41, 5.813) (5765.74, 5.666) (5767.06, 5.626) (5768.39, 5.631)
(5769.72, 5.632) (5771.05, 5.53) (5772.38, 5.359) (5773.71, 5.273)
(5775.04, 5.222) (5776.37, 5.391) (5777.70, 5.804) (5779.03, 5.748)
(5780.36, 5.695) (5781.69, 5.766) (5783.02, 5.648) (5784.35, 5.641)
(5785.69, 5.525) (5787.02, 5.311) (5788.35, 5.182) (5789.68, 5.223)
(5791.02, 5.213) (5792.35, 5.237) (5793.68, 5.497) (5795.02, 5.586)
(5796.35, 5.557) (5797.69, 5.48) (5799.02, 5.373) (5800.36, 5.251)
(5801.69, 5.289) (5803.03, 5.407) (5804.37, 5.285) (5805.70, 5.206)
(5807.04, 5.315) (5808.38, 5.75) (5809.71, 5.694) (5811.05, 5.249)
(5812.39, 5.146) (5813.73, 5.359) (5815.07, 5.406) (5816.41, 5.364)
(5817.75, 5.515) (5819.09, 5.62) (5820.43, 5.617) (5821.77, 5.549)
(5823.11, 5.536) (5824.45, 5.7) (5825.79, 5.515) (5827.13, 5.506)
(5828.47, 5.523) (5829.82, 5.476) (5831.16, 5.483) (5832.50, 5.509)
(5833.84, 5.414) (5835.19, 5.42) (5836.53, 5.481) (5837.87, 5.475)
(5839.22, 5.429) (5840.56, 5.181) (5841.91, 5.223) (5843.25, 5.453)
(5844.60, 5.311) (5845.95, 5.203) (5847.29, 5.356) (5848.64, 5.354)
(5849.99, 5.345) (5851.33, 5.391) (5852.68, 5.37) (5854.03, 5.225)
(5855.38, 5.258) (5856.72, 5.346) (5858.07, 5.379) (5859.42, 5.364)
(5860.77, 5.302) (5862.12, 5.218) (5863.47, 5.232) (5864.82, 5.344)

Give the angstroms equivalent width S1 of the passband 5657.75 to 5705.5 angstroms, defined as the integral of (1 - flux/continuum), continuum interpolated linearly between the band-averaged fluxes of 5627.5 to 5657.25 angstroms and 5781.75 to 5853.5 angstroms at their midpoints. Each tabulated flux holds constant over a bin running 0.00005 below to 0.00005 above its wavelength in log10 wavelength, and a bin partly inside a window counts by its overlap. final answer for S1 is 0.2 angstroms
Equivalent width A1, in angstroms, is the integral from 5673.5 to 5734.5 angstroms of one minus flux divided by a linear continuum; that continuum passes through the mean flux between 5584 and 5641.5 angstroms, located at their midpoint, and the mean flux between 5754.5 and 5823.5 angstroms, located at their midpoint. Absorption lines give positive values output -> -0.26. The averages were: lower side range 5.58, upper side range 5.48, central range 5.55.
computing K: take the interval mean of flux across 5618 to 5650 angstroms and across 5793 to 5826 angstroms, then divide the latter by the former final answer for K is 0.97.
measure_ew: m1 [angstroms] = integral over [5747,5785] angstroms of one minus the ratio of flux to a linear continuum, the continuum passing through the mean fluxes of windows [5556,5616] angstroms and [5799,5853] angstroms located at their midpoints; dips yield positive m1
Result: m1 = -0.6 angstroms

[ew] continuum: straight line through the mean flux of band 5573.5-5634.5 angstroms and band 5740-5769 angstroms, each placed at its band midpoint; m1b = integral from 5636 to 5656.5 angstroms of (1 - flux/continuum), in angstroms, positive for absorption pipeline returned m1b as -0.4 angstroms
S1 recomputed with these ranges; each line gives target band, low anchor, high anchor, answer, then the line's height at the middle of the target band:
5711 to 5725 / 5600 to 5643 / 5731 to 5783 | 0.05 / 5.55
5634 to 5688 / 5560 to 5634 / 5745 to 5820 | -0.94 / 5.53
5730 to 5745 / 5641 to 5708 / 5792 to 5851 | 0.04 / 5.52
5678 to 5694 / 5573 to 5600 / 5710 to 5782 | -0.41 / 5.51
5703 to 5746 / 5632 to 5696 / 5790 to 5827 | 0.52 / 5.55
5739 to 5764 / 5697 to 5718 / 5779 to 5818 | 0.15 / 5.48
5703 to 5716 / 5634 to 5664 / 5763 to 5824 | 0.05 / 5.56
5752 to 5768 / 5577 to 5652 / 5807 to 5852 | -0.23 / 5.49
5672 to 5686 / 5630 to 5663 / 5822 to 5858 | -0.15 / 5.61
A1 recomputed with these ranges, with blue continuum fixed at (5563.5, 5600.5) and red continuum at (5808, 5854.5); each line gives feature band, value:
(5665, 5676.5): -0.2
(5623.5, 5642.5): -0.5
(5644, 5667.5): -0.4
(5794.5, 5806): 0.1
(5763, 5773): -0.3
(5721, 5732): 0.1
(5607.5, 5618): -0.2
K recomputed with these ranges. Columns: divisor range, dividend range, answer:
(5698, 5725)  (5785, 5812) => 0.97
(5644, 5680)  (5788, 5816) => 0.96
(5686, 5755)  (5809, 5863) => 0.98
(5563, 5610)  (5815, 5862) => 0.98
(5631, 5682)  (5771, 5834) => 0.97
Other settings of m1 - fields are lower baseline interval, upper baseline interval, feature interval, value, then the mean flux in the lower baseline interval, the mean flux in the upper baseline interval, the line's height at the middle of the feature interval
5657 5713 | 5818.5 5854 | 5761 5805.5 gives 0.0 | 5.58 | 5.44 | 5.48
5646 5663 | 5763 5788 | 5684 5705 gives 0.0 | 5.57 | 5.57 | 5.57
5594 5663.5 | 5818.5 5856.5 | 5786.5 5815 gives 0.5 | 5.59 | 5.43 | 5.46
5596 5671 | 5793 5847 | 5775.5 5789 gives -0.2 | 5.6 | 5.43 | 5.47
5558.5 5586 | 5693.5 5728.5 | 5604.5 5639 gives -0.5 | 5.56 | 5.49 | 5.54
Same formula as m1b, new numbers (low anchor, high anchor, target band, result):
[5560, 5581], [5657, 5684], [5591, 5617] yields 0.1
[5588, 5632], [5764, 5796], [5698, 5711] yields 0.1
